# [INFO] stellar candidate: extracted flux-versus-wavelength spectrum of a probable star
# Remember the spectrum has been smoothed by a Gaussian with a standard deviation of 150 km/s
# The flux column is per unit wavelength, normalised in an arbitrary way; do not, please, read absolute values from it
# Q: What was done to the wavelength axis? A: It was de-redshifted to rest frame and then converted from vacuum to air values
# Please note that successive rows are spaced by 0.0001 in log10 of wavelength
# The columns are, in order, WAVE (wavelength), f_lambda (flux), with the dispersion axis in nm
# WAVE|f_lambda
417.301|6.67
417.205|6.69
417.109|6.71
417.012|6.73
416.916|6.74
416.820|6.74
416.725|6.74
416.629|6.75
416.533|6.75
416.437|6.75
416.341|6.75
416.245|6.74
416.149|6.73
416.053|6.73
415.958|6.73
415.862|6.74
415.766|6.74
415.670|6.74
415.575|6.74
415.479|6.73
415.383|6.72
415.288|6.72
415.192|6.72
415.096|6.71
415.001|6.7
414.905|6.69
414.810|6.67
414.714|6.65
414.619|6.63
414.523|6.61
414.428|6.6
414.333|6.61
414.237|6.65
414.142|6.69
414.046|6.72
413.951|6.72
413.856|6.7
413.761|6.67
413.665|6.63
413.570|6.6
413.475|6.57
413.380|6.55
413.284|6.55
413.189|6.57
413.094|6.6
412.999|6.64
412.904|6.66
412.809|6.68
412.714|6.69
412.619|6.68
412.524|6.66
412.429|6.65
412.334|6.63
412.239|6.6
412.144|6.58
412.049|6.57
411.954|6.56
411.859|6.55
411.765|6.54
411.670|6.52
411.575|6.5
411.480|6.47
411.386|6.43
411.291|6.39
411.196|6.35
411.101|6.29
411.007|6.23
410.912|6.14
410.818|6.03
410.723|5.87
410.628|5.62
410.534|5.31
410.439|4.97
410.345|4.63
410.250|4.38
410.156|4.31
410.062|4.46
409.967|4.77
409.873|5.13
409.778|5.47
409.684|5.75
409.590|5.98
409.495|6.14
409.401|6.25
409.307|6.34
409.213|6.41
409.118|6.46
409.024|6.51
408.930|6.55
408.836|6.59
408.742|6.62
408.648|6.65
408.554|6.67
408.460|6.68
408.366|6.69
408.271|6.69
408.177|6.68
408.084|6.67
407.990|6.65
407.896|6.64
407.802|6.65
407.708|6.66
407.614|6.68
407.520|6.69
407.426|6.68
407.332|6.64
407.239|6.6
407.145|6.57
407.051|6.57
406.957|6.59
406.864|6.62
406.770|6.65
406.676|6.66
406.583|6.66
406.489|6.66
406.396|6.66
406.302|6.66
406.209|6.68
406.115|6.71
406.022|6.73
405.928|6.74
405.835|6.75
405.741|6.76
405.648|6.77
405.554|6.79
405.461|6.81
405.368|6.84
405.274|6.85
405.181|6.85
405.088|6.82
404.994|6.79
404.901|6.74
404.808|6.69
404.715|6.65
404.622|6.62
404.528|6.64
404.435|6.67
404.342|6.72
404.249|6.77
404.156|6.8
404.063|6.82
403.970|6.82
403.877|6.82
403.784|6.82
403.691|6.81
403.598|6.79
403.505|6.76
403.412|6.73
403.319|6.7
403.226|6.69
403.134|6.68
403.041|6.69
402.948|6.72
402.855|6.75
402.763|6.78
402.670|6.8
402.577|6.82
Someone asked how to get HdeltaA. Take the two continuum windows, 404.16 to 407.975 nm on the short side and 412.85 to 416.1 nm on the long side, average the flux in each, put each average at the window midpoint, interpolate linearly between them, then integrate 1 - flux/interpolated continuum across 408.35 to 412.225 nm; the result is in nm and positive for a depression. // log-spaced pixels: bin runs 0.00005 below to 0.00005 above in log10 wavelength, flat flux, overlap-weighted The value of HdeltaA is 0.38 nm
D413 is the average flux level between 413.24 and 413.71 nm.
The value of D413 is 6.58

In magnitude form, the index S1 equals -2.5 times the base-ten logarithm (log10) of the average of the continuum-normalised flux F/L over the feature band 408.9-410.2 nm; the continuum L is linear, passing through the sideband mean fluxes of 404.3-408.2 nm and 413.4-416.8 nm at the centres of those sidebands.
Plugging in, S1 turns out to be 0.17 mag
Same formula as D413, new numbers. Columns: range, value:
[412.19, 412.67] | 6.64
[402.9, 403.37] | 6.7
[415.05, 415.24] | 6.69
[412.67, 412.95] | 6.68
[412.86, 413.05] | 6.66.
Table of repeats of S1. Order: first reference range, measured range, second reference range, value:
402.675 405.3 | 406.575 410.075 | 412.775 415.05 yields 0.05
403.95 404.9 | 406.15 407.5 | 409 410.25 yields -0.07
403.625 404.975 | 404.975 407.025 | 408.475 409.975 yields -0.03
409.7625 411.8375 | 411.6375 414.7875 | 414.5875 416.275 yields -0.07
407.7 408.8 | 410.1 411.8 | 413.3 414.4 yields 0.14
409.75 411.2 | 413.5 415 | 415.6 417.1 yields -0.07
